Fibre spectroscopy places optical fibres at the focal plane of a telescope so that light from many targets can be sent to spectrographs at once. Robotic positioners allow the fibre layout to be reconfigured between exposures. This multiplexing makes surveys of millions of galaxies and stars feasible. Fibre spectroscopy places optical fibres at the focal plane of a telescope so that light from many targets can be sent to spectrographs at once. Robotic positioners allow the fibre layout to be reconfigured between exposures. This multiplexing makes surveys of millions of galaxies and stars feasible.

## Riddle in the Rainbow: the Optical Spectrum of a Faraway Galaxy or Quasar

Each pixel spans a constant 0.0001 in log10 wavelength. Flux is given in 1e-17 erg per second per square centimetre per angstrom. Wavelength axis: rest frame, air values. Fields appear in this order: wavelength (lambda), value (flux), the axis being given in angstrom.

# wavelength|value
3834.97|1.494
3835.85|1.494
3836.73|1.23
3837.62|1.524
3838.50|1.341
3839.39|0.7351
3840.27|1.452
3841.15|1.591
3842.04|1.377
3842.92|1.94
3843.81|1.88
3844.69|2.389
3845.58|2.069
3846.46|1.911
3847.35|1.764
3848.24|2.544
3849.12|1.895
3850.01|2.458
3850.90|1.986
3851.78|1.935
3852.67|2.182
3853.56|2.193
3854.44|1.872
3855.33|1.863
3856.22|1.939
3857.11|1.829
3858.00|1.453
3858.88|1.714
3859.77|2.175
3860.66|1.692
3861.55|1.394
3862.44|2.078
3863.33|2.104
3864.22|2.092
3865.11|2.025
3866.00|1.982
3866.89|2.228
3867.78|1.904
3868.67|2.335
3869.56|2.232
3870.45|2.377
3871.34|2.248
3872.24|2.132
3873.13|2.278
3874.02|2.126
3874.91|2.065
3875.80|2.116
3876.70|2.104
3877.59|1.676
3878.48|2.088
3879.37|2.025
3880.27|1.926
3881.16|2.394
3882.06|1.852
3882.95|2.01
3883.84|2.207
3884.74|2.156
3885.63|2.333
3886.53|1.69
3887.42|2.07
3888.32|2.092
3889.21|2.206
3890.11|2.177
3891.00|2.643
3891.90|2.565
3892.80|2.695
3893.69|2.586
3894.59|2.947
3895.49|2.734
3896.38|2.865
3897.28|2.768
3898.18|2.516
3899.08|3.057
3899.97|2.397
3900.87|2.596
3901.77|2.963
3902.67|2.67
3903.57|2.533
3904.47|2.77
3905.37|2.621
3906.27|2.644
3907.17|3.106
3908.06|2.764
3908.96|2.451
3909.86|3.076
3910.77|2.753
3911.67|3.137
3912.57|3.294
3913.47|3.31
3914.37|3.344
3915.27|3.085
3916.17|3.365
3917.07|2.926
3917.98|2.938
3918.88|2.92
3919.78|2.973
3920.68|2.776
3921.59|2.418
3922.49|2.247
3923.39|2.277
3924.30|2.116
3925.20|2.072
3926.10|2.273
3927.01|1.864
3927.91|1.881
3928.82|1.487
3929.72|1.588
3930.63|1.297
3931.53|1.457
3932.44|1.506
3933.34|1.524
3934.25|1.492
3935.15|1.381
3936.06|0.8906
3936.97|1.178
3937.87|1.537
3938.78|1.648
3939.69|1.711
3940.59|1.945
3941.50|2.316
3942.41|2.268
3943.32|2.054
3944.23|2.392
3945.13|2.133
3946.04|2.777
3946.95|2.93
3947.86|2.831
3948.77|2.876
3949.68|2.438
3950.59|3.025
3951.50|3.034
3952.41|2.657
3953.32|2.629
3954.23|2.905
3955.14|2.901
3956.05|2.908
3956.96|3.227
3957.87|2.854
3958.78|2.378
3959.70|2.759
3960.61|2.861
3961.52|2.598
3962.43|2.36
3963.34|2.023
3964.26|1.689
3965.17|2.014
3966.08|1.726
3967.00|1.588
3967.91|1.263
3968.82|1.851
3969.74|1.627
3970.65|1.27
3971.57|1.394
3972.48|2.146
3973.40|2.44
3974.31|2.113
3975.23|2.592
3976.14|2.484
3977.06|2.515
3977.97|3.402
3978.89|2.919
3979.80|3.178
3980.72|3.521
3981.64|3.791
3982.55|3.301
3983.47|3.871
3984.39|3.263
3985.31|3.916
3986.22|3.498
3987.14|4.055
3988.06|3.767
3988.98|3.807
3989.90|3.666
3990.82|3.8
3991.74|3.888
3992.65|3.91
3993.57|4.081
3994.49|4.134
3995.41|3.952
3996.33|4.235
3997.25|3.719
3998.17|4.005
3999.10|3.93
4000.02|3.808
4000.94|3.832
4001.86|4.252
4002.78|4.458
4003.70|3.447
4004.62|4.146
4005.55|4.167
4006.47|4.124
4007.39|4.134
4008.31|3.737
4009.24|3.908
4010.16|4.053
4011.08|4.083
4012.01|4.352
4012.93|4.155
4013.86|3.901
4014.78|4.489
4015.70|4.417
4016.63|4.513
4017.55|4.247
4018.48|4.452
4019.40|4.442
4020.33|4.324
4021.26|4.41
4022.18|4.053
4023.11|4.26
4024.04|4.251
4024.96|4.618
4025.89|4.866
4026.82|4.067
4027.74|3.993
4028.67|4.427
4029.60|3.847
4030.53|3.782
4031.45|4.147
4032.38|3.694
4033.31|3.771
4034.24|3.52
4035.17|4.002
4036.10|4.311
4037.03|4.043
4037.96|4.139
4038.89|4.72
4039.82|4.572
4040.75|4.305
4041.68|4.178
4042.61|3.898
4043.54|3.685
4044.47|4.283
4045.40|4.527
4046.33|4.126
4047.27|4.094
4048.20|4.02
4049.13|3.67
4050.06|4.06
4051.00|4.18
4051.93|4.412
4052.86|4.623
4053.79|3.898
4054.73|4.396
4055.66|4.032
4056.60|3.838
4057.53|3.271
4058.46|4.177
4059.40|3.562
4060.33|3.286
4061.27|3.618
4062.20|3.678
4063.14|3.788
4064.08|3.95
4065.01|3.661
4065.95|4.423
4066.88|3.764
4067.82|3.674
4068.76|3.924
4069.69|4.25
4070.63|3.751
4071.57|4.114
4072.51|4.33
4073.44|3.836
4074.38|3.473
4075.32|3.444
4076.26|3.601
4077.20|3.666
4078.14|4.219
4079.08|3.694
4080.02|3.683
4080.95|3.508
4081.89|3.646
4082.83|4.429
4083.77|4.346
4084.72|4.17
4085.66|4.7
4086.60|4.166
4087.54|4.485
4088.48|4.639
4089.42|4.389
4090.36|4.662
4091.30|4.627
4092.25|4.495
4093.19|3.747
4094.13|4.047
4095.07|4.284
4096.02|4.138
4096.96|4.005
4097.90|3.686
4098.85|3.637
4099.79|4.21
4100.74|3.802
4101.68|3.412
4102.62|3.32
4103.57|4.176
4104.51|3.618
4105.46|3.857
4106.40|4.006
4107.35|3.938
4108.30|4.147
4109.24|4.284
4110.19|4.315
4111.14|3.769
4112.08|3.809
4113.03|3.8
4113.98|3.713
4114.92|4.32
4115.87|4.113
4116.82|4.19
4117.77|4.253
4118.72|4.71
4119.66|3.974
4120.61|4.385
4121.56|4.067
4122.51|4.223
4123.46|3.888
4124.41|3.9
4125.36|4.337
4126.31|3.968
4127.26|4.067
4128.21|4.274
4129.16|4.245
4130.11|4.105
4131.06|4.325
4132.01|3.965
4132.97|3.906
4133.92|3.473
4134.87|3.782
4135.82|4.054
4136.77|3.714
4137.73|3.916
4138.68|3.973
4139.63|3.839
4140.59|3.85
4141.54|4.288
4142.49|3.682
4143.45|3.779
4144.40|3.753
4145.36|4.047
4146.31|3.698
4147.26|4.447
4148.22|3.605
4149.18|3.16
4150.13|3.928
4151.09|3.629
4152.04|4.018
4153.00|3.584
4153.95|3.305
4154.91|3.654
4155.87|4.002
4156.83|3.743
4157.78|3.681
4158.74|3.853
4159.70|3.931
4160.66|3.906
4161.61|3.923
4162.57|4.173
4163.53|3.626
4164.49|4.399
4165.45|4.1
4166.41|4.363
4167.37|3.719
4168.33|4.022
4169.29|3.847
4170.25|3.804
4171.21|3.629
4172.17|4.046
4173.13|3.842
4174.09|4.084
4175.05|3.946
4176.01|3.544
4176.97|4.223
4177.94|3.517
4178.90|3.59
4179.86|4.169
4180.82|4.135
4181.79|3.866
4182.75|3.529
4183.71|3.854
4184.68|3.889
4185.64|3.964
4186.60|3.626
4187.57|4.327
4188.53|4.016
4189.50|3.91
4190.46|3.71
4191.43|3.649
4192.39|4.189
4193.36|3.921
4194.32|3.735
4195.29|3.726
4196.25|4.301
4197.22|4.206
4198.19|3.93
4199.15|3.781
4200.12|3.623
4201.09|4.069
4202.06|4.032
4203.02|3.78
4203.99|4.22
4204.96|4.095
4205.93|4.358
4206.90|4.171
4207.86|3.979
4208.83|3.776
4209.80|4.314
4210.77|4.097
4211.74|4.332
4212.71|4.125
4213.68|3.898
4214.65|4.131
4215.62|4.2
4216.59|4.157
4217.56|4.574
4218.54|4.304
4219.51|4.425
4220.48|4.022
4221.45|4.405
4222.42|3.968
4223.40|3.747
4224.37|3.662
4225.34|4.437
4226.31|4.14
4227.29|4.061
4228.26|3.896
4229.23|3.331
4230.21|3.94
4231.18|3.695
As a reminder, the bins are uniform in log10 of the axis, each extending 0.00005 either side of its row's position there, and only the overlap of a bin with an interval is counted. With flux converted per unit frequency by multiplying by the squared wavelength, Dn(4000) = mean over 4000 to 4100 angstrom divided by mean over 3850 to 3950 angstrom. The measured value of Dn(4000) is 1.94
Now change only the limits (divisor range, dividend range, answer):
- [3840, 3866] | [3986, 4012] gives 2.21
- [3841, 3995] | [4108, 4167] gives 1.82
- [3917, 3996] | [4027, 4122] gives 1.67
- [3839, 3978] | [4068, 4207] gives 1.97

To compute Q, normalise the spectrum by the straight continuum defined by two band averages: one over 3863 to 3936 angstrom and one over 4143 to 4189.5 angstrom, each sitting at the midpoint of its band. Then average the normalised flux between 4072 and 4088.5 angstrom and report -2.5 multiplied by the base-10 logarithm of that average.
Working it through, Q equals -0.18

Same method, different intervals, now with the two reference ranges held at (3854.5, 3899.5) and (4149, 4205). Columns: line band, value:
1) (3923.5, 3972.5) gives 0.222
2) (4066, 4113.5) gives -0.181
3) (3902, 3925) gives -0.182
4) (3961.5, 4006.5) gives -0.127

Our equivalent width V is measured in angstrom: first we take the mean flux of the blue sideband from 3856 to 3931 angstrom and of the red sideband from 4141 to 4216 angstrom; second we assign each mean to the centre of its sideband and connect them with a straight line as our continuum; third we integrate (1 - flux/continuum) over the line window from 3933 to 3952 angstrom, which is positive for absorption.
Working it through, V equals 3.72 angstrom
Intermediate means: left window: 2.36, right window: 3.92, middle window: 2.12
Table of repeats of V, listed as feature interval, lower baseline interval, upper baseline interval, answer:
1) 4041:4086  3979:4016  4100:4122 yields 0.2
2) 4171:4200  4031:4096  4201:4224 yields 1.5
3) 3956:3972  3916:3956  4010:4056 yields 3.8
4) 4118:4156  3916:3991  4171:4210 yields -3.6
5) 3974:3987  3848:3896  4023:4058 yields 0.8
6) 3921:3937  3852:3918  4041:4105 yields 5.8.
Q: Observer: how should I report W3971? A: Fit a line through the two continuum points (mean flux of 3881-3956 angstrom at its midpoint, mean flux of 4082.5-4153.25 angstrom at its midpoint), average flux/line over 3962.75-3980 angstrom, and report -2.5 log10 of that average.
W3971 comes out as 0.33 mag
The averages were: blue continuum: 2.41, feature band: 2.1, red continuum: 4.03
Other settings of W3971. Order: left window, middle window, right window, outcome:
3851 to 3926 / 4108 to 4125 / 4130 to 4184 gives -0.13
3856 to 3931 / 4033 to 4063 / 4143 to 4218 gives -0.25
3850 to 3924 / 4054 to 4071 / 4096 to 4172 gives -0.10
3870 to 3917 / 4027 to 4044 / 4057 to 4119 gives -0.14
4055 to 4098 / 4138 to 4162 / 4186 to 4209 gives 0.04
